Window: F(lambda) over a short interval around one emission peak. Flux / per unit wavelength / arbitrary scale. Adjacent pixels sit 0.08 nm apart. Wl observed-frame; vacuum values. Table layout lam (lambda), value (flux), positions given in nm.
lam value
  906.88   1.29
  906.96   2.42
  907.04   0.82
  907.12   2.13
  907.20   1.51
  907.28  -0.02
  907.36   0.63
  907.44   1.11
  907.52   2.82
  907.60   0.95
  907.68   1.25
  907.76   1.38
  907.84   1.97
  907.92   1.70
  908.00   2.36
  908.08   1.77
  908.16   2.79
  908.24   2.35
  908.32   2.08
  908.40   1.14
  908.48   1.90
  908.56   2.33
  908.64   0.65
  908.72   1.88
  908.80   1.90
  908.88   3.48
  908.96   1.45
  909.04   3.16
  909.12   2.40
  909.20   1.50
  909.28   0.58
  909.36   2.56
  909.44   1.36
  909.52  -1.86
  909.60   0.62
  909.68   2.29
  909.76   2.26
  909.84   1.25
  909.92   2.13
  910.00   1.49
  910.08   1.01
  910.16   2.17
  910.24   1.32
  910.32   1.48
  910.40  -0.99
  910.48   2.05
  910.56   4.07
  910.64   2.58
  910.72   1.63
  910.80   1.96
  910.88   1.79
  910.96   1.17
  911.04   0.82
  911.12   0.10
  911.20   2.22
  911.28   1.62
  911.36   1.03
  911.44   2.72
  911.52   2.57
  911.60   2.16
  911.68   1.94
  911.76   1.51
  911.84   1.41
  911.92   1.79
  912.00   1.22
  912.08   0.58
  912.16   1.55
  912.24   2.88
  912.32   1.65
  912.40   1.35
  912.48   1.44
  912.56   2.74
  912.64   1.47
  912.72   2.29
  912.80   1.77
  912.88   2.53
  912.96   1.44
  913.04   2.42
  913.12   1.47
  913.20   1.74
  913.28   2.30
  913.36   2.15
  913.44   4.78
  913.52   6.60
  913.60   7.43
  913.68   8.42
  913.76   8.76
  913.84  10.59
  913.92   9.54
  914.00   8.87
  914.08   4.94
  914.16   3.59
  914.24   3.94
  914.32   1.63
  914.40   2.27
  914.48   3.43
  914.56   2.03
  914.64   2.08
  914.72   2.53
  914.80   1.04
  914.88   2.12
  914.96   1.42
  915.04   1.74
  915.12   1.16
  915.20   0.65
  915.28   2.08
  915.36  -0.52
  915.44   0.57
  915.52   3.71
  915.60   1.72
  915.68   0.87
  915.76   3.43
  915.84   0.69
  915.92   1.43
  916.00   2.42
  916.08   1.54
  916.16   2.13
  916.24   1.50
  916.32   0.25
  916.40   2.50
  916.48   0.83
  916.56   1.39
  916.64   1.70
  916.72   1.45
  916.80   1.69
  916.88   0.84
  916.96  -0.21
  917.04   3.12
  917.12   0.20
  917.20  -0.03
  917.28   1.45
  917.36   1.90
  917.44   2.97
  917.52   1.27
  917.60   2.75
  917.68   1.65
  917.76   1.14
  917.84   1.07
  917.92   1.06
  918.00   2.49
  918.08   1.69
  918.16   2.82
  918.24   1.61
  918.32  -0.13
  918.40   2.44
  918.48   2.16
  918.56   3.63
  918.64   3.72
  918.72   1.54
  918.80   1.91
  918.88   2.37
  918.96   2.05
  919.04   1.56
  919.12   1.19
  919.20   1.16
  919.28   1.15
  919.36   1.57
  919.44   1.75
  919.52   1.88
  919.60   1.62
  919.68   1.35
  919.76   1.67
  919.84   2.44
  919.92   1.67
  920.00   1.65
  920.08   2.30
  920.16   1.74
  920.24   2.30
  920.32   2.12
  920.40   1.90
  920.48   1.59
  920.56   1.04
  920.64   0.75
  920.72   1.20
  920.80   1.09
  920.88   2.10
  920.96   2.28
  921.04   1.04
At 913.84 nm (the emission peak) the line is H-gamma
